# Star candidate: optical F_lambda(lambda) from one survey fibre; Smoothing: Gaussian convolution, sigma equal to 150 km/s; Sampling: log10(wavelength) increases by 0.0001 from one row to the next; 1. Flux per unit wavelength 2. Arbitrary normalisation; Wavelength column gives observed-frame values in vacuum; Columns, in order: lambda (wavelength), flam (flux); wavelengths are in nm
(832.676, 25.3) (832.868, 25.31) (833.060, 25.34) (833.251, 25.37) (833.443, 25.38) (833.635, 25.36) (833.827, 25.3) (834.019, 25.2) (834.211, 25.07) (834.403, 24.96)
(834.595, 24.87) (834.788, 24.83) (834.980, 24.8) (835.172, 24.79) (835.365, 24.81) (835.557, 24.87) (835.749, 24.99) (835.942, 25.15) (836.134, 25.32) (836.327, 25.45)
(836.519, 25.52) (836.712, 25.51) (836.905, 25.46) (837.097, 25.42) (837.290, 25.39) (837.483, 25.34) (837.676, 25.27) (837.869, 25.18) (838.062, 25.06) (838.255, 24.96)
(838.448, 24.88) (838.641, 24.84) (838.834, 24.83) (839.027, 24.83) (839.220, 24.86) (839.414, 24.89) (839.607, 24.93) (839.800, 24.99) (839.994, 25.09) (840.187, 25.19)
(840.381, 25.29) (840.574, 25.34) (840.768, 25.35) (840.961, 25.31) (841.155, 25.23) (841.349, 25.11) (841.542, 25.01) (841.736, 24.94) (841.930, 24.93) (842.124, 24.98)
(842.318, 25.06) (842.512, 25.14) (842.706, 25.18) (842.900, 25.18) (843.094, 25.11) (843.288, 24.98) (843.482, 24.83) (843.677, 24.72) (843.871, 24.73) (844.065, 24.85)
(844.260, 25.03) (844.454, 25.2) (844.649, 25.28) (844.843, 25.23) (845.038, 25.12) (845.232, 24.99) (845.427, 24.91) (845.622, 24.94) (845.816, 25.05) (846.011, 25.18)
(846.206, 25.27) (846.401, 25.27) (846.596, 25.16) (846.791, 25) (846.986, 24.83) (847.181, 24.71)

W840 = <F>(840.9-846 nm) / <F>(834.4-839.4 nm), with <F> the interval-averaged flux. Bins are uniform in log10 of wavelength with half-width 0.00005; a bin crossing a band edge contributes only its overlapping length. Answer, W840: 1.0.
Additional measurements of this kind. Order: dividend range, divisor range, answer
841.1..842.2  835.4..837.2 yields 0.99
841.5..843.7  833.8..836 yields 1.00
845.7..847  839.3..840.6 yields 1.00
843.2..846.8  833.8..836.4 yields 1.00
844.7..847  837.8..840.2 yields 1.01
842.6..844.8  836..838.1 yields 0.99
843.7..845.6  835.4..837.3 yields 0.99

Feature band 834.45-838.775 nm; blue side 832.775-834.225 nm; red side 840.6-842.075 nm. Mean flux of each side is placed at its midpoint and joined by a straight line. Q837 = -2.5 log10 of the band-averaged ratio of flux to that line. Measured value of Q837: 0.01 mag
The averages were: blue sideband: 25.3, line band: 25.1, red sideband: 25.1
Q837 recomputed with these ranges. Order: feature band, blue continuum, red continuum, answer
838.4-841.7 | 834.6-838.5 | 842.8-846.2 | 0.00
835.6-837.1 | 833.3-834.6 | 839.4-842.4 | -0.01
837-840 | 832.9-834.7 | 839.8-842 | 0.01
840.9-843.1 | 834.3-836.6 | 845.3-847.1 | 0.00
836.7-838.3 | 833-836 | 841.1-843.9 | -0.01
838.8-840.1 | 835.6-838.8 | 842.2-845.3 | 0.01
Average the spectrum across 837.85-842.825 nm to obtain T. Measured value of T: 25.1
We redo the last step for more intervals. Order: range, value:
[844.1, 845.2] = 25.1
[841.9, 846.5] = 25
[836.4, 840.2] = 25.1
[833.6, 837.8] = 25.2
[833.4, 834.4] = 25.2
